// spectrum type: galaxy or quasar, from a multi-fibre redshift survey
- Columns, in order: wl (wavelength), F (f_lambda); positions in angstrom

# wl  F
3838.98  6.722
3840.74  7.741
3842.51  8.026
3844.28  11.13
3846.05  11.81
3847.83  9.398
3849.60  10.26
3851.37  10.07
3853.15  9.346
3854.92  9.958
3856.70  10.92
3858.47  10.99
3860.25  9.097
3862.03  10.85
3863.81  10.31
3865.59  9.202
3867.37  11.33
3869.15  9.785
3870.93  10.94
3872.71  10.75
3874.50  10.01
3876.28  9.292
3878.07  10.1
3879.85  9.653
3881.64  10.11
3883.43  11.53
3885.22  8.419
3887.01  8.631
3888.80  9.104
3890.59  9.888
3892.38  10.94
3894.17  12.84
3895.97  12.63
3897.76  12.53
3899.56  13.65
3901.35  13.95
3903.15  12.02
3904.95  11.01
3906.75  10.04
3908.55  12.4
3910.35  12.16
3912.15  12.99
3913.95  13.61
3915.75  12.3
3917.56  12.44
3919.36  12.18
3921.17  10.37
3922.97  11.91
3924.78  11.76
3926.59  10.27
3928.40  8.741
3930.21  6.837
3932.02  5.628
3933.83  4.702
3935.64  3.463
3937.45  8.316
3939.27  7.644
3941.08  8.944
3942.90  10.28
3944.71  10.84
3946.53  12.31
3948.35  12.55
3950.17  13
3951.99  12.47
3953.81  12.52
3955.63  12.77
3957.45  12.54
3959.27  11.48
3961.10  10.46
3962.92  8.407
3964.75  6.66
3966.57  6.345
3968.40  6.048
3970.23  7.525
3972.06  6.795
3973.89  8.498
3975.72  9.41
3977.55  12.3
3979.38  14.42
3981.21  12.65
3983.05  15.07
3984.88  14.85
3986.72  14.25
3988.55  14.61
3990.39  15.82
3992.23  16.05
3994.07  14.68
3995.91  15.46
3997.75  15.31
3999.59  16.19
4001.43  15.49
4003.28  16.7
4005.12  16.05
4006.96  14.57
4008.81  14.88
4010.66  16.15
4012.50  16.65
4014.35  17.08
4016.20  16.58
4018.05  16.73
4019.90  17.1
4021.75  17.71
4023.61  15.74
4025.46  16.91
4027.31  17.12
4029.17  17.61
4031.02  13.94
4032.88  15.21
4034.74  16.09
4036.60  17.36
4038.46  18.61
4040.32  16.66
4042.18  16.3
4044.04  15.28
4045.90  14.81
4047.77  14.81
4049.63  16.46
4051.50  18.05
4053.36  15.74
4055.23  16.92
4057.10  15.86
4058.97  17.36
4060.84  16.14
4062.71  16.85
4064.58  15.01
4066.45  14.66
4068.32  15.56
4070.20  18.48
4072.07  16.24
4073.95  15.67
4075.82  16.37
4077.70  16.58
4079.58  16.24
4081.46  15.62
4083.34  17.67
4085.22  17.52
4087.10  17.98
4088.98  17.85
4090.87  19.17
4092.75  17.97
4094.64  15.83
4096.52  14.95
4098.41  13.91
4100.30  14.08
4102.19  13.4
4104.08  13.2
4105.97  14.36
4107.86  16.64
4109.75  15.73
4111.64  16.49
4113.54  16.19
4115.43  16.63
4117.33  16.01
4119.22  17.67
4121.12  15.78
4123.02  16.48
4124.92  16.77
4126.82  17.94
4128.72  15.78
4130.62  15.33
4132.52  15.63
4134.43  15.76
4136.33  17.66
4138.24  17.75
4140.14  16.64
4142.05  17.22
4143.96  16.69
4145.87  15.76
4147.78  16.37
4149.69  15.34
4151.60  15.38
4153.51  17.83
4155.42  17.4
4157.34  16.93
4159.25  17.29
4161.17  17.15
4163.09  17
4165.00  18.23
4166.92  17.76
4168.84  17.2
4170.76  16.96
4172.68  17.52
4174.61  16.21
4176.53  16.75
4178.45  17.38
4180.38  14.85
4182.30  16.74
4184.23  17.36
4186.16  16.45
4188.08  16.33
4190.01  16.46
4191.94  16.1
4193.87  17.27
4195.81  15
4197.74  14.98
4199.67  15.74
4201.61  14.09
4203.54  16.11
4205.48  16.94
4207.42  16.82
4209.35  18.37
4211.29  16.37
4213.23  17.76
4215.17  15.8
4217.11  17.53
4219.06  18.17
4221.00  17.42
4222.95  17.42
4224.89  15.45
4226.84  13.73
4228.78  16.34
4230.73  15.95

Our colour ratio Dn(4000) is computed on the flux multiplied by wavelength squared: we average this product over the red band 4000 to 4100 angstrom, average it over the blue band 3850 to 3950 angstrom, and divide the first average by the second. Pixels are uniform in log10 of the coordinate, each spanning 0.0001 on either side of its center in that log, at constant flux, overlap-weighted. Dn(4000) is 1.69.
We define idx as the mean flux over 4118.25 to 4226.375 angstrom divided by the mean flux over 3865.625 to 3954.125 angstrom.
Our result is 1.6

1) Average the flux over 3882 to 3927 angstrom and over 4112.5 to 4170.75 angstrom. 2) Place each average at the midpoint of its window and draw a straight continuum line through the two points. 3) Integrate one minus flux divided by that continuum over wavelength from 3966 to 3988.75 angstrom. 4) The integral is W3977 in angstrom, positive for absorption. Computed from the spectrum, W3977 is 3.9 angstrom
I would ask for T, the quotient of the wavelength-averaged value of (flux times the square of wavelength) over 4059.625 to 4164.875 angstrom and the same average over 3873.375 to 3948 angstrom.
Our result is 1.74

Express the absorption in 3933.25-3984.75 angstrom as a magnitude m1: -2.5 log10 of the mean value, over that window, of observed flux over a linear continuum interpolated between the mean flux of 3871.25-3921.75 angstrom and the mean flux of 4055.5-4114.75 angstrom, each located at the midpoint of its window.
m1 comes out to 0.27 mag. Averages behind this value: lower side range 11.3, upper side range 16.1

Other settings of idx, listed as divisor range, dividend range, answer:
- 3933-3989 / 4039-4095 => 1.60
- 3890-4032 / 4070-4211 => 1.33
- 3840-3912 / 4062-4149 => 1.53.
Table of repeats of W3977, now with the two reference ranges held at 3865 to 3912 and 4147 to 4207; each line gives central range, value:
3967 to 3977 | 3.82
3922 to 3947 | 6.75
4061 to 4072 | -1.32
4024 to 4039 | -3.07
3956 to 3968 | 2.93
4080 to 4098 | -2.69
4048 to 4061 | -2.21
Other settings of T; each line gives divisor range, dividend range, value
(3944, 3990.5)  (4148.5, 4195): 1.65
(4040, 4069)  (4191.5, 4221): 1.11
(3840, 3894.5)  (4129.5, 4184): 1.92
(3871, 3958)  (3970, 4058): 1.50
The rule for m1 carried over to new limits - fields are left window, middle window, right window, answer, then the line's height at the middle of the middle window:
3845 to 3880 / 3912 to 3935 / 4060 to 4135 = 0.16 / 11.8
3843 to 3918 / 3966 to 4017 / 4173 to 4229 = -0.06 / 12.8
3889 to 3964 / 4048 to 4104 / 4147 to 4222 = -0.15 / 14.2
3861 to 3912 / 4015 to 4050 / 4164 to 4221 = -0.20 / 13.7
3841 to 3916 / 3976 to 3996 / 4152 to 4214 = -0.12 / 12.9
